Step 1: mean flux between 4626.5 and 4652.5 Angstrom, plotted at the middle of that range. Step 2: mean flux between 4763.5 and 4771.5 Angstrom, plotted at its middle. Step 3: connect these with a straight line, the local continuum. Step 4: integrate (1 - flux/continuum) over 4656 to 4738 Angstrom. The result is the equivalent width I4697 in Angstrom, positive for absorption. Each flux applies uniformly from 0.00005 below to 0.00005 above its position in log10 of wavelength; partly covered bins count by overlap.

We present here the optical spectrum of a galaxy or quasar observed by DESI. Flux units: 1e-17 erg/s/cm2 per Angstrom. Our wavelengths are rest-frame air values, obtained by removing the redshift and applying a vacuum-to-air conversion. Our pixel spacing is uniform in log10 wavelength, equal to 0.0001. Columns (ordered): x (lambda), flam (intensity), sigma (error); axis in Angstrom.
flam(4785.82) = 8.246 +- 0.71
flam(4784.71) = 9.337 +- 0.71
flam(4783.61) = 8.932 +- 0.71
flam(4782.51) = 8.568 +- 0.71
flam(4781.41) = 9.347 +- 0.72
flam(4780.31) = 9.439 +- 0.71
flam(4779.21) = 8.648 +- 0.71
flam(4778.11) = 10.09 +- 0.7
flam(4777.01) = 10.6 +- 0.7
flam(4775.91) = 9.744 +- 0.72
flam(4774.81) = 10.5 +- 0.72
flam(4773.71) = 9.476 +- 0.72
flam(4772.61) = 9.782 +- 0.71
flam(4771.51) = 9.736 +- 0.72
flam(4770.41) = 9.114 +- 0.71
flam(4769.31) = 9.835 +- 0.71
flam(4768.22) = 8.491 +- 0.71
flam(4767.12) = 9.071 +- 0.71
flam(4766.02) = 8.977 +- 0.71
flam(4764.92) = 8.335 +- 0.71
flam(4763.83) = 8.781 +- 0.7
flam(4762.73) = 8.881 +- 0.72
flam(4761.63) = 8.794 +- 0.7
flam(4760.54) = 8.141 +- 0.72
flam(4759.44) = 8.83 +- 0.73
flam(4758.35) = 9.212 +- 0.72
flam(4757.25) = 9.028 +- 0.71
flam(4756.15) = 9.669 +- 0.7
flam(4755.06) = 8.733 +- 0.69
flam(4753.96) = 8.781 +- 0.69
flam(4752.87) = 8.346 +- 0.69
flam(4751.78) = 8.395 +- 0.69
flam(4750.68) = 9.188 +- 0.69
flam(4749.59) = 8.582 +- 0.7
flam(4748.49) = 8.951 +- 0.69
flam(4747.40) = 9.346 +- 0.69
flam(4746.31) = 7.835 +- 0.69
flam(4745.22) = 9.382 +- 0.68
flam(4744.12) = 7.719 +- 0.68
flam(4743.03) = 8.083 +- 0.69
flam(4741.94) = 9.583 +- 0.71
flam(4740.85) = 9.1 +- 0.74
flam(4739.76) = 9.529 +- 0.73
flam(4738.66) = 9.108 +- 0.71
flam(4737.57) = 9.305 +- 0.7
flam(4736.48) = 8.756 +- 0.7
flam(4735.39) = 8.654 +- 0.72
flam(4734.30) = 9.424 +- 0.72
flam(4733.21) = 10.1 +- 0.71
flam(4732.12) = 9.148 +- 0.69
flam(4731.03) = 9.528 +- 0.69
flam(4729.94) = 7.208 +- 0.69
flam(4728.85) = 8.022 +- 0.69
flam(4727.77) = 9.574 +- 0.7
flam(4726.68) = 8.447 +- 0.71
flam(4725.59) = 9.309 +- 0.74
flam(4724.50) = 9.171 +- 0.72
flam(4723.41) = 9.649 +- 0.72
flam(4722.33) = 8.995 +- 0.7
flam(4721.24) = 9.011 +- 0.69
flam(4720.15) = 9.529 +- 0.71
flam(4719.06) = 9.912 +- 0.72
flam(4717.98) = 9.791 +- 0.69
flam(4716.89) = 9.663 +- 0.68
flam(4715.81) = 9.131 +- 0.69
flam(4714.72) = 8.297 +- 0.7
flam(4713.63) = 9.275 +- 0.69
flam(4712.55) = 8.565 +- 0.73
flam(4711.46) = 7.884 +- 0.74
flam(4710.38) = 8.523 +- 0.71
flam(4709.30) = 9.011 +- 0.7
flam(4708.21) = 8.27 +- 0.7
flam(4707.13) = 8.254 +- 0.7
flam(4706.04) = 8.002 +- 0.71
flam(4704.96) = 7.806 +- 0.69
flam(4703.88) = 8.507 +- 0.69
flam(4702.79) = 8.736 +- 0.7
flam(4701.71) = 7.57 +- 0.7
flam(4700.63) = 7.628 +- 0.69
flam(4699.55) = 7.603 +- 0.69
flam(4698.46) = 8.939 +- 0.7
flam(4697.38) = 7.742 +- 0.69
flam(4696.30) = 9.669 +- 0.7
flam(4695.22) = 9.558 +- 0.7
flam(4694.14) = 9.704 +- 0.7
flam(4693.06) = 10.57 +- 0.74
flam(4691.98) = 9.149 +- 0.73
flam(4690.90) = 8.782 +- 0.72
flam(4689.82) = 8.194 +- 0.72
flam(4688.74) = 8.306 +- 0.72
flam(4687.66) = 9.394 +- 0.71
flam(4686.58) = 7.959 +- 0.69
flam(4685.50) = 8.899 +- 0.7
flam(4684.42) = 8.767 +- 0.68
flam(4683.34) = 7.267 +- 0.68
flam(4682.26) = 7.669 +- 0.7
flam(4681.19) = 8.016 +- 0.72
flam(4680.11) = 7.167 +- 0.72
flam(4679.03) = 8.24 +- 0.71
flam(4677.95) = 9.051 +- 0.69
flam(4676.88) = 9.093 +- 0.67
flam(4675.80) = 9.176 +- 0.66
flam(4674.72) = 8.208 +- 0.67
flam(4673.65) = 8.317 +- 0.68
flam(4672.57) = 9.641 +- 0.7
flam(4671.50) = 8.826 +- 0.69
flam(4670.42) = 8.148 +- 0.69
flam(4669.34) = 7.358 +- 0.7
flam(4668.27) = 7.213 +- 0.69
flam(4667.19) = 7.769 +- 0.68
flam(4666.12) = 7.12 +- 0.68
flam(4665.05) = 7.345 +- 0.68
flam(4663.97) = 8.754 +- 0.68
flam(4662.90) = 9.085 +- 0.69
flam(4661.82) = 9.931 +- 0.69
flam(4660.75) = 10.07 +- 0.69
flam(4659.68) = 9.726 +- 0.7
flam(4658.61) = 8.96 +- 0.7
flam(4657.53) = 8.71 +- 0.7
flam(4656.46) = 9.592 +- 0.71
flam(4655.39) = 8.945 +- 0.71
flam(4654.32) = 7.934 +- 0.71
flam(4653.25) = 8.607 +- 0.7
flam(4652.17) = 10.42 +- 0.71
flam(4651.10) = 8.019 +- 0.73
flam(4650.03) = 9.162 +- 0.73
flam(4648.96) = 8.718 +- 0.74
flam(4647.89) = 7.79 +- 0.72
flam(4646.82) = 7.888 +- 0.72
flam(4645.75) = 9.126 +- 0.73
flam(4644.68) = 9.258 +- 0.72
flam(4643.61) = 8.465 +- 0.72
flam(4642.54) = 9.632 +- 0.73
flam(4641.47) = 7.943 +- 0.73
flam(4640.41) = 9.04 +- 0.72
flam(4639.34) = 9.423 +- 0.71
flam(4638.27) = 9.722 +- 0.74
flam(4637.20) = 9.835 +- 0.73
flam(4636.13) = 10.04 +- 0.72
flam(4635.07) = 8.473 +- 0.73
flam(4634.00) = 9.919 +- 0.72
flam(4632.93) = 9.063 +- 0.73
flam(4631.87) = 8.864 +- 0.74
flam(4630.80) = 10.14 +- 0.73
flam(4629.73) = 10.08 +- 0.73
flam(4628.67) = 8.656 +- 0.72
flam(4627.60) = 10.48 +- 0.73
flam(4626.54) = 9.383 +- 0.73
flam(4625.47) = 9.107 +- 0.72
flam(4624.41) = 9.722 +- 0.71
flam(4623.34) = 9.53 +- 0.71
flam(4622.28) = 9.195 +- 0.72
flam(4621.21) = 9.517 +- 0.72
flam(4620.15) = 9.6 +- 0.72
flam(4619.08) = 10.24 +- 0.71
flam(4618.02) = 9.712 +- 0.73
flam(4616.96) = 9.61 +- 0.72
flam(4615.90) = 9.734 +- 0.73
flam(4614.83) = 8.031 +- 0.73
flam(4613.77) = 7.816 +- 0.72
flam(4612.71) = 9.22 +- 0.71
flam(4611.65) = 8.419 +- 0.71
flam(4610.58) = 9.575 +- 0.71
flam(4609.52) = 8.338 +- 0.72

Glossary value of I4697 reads 3.44 Angstrom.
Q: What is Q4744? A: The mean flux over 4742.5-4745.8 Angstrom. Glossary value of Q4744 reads 8.38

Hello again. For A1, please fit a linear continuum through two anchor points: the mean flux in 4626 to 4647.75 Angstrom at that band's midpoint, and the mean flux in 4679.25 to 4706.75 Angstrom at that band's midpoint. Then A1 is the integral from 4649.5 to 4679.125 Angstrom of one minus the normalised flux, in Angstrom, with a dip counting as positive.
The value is 0.5 Angstrom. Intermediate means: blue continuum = 9.24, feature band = 8.7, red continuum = 8.46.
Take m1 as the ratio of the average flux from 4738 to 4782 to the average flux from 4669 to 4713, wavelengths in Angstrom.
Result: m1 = 1.1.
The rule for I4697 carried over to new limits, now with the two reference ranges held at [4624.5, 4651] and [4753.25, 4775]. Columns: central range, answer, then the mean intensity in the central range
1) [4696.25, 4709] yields 1.3 Angstrom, 8.18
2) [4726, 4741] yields 0.2 Angstrom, 8.99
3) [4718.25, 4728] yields -0.2 Angstrom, 9.29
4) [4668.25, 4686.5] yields 1.6 Angstrom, 8.32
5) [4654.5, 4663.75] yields -0.1 Angstrom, 9.31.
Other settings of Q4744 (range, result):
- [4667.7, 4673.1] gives 8.23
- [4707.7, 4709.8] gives 8.62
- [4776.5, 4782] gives 9.61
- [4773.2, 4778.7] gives 10.1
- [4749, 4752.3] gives 8.7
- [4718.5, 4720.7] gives 9.72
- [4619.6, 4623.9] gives 9.44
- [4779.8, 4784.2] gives 9.08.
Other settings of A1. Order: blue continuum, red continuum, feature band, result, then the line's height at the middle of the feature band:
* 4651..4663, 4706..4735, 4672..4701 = 1.50 Angstrom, 9.1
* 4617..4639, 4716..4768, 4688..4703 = 0.78 Angstrom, 9.21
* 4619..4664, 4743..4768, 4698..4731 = 0.85 Angstrom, 8.92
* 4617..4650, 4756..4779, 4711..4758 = 1.54 Angstrom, 9.28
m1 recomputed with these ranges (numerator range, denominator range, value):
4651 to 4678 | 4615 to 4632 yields 0.91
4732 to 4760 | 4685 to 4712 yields 1.04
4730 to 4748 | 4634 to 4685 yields 1.03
